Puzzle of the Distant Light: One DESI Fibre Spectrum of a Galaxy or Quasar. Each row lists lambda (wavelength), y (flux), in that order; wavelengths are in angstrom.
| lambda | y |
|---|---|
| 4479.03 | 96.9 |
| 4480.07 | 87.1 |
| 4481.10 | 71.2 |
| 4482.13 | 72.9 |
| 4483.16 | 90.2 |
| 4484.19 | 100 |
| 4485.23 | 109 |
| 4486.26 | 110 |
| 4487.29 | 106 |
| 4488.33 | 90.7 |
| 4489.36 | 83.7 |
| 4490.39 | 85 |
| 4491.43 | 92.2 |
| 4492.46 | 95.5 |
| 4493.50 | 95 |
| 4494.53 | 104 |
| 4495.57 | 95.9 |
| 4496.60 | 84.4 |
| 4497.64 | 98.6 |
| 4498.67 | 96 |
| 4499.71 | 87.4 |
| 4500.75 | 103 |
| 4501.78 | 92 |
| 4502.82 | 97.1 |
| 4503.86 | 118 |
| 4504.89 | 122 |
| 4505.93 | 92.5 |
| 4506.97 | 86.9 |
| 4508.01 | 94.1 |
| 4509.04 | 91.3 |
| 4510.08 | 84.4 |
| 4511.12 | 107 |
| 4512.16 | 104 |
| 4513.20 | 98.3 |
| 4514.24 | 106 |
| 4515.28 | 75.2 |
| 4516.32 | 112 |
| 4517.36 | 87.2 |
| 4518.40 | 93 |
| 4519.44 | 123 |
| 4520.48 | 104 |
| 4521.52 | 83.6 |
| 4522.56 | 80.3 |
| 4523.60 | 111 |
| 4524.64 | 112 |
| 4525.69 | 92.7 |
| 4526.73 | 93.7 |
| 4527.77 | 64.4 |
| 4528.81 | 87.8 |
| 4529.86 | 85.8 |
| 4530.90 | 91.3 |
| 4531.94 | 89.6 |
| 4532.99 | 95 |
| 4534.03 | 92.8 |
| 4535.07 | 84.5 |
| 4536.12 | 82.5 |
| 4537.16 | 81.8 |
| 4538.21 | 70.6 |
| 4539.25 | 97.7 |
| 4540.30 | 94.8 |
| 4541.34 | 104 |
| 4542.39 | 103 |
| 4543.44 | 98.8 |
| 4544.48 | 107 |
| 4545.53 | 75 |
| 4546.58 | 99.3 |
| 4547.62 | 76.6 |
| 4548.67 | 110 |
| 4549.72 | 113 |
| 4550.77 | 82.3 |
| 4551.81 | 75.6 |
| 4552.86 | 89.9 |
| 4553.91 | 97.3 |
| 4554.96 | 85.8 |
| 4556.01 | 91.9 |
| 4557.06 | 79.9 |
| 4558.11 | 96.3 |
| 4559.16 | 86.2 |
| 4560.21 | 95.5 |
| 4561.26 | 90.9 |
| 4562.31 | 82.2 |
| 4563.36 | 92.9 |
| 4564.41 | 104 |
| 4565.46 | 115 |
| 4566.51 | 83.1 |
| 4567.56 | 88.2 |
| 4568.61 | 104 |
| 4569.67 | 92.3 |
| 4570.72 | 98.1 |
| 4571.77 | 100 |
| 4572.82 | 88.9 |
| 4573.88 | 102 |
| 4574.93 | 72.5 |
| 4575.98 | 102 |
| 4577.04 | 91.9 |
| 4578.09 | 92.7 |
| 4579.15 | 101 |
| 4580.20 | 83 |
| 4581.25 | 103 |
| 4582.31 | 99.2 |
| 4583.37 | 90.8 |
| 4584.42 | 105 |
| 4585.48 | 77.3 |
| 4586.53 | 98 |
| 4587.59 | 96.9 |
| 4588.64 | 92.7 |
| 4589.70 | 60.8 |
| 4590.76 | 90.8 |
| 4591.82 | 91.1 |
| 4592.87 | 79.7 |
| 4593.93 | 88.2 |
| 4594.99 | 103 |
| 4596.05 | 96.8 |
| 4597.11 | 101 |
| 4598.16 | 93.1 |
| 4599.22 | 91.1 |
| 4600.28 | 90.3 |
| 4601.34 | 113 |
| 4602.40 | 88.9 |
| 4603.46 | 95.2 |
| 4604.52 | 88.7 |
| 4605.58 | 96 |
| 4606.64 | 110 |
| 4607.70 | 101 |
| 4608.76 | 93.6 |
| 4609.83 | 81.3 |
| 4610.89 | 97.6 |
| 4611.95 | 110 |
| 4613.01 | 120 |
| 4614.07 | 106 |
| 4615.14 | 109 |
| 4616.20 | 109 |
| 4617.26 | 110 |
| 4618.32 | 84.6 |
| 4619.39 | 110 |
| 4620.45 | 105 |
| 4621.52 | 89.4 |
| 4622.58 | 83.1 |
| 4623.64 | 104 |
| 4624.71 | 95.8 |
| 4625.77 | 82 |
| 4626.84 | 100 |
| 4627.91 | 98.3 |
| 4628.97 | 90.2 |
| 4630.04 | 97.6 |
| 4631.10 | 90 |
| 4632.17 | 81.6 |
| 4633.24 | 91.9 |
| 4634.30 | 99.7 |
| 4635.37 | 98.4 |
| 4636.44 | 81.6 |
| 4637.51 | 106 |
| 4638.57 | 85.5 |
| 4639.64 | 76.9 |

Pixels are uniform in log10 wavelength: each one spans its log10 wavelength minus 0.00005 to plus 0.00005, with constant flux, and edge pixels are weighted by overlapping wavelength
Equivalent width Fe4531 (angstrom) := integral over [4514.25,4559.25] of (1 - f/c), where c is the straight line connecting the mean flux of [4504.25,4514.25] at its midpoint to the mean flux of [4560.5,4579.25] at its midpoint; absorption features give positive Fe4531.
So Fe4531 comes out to 2.05 angstrom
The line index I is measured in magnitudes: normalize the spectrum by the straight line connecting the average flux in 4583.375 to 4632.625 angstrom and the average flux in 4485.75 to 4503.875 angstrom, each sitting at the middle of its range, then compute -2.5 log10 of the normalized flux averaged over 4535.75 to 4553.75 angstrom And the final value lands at 0.04 mag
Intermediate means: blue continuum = 95.7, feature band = 92.1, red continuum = 95.6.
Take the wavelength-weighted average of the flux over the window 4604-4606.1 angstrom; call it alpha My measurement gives 92.4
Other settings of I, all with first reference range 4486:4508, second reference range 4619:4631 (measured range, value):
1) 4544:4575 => 0.04 mag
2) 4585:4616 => 0.00 mag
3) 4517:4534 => 0.03 mag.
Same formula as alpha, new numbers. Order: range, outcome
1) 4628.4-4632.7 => 90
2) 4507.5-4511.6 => 94.2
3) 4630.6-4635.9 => 92.3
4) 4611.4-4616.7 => 111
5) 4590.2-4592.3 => 90.3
